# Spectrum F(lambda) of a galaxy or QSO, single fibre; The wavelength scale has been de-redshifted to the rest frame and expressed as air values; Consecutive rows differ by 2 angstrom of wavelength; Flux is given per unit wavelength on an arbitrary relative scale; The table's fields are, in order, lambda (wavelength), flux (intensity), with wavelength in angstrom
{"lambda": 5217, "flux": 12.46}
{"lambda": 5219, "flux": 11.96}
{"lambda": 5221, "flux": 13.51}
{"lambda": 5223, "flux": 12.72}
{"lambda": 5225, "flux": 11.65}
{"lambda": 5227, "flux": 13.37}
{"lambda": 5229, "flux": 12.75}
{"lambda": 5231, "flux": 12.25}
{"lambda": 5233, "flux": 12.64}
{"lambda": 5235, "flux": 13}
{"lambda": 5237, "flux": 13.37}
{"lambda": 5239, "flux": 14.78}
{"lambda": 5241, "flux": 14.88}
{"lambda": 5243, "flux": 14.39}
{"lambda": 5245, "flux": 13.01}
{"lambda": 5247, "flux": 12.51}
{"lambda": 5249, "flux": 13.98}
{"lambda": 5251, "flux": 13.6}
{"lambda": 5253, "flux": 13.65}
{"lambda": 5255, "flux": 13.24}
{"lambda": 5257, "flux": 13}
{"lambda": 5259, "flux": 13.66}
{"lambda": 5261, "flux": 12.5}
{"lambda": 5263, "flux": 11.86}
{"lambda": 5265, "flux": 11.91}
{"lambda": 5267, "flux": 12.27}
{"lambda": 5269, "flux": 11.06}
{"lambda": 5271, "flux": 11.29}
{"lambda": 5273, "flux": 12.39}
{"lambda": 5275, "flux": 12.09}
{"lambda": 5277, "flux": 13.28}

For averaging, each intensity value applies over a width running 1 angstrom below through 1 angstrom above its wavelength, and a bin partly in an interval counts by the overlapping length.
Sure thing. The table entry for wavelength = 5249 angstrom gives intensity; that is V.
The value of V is 13.98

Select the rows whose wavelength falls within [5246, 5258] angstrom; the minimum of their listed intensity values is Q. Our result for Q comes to 12.51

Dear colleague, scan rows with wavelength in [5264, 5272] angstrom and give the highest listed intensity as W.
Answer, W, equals 12.27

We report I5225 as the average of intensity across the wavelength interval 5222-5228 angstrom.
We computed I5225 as 12.6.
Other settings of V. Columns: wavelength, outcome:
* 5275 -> 12.09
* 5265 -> 11.91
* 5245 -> 13.01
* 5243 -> 14.39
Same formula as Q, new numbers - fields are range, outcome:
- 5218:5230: 11.65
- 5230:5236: 12.25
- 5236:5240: 13.37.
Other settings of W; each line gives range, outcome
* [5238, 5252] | 14.88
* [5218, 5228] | 13.51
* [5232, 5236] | 13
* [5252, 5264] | 13.66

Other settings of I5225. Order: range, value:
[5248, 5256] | 13.6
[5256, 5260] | 13.3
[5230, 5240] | 13.2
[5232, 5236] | 12.8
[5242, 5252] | 13.5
